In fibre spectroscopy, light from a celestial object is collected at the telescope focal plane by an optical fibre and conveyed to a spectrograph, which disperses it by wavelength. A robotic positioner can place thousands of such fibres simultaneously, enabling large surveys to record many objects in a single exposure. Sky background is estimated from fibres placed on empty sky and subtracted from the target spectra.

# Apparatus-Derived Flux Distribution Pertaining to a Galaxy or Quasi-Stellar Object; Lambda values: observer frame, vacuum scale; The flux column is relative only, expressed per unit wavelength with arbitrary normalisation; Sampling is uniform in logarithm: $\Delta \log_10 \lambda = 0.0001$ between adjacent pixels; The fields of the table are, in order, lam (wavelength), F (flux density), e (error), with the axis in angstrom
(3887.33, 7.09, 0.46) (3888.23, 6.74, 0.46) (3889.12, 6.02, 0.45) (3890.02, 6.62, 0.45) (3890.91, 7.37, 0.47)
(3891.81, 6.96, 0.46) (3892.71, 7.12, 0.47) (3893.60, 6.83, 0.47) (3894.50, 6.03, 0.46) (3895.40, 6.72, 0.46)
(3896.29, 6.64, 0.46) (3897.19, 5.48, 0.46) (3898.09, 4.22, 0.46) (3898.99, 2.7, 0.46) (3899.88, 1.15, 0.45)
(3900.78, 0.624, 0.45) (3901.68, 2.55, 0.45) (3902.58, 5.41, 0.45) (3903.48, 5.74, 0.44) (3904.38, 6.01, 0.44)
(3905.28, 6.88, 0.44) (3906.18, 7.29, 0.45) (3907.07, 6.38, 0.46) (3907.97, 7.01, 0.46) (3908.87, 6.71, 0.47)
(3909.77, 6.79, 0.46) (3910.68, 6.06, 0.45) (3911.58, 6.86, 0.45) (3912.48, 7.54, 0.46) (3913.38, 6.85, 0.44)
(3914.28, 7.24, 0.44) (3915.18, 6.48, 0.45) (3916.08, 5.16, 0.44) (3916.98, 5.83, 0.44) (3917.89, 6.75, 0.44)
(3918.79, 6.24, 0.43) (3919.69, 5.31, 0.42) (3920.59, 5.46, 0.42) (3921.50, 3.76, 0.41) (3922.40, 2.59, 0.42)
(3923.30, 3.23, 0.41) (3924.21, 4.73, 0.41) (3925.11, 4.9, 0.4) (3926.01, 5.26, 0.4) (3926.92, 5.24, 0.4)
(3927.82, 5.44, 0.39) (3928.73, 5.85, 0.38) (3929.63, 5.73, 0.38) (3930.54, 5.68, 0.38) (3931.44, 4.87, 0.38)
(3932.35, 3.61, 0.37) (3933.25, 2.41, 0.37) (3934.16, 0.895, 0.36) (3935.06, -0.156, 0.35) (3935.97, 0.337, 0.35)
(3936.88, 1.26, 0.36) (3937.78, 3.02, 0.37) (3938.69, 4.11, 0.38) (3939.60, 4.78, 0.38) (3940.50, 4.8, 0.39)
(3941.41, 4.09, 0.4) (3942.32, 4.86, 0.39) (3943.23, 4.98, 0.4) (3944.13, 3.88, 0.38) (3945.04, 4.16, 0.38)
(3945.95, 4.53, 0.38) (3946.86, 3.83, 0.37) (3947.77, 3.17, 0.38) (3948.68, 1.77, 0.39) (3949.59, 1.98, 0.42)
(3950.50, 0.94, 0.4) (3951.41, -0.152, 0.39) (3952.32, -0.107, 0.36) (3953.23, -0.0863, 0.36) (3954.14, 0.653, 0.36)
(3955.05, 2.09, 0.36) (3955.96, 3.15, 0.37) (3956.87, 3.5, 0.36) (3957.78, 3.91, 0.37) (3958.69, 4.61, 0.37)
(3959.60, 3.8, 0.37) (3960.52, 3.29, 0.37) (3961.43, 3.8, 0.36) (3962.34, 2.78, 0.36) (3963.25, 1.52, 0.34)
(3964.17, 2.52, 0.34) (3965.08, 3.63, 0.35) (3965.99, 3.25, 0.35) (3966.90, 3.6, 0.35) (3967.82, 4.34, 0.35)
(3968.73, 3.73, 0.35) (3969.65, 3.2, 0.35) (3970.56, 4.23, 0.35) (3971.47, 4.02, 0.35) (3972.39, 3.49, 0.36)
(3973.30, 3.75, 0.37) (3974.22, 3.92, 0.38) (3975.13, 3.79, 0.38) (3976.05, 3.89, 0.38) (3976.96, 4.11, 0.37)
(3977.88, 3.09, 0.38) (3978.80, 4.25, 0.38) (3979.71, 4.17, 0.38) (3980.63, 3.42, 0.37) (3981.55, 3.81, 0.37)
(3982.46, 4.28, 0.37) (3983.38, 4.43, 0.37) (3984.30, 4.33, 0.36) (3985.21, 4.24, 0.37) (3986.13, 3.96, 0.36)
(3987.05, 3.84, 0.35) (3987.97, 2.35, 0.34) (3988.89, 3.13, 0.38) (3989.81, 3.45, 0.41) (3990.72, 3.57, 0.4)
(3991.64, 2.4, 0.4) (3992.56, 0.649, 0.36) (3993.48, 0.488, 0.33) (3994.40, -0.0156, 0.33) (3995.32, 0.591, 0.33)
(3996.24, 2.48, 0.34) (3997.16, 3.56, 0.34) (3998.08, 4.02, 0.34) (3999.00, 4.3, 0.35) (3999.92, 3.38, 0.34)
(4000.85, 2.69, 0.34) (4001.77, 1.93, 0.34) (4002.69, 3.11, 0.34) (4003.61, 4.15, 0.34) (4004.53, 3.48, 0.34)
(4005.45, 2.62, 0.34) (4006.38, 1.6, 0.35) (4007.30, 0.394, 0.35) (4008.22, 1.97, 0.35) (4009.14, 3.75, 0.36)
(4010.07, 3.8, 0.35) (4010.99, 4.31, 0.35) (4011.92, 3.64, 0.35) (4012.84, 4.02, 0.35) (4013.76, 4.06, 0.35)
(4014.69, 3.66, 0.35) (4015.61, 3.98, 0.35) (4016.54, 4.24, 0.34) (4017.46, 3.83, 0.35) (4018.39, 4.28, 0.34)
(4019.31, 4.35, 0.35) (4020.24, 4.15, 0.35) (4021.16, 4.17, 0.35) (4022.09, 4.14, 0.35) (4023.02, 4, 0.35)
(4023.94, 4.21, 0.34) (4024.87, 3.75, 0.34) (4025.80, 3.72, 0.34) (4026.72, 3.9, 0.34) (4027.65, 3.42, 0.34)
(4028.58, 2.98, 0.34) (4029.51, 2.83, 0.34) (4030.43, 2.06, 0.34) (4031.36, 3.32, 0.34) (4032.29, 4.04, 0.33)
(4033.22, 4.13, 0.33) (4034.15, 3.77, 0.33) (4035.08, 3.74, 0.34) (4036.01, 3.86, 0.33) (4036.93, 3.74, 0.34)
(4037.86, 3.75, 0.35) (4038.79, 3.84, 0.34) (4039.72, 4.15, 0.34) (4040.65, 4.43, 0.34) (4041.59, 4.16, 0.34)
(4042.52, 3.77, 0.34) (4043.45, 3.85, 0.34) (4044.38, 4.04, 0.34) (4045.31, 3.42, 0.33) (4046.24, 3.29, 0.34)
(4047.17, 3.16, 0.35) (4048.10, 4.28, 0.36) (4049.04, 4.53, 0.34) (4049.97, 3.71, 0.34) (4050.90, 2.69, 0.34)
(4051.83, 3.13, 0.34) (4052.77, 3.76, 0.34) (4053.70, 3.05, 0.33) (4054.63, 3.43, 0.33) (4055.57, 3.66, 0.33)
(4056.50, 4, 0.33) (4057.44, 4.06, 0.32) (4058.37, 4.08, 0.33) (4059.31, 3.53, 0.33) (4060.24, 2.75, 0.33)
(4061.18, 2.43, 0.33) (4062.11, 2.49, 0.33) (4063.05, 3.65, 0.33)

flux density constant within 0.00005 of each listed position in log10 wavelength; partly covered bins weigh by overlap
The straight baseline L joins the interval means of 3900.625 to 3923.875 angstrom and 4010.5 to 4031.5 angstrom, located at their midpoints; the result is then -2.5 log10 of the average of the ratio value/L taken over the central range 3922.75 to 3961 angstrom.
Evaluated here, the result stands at 0.50 mag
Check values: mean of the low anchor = 5.7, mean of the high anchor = 3.79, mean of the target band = 3.3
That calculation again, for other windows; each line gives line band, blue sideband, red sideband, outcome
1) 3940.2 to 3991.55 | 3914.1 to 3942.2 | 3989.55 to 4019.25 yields 0.09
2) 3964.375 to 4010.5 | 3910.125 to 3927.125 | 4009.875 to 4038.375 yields 0.35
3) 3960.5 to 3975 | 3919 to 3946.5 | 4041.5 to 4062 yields 0.12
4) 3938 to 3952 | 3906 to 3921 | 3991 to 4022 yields 0.49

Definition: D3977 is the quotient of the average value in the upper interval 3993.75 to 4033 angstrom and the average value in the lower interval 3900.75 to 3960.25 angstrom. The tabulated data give 0.78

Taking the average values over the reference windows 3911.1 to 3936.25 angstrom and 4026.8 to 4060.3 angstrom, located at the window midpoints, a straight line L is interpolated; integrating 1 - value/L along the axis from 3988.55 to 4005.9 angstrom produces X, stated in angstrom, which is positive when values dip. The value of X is 6.2 angstrom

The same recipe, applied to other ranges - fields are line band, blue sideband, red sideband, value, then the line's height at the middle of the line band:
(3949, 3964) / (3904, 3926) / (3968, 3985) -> 7.5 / 4.55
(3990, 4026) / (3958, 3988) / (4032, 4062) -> 5.1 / 3.69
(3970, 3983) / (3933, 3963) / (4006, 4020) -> -3.4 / 3.07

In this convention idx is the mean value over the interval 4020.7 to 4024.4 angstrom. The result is 4.13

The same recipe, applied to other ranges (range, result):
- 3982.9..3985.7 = 4.33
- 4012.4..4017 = 3.99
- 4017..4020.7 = 4.15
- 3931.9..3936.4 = 1.42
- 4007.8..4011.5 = 3.47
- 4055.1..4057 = 3.82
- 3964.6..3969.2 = 3.7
